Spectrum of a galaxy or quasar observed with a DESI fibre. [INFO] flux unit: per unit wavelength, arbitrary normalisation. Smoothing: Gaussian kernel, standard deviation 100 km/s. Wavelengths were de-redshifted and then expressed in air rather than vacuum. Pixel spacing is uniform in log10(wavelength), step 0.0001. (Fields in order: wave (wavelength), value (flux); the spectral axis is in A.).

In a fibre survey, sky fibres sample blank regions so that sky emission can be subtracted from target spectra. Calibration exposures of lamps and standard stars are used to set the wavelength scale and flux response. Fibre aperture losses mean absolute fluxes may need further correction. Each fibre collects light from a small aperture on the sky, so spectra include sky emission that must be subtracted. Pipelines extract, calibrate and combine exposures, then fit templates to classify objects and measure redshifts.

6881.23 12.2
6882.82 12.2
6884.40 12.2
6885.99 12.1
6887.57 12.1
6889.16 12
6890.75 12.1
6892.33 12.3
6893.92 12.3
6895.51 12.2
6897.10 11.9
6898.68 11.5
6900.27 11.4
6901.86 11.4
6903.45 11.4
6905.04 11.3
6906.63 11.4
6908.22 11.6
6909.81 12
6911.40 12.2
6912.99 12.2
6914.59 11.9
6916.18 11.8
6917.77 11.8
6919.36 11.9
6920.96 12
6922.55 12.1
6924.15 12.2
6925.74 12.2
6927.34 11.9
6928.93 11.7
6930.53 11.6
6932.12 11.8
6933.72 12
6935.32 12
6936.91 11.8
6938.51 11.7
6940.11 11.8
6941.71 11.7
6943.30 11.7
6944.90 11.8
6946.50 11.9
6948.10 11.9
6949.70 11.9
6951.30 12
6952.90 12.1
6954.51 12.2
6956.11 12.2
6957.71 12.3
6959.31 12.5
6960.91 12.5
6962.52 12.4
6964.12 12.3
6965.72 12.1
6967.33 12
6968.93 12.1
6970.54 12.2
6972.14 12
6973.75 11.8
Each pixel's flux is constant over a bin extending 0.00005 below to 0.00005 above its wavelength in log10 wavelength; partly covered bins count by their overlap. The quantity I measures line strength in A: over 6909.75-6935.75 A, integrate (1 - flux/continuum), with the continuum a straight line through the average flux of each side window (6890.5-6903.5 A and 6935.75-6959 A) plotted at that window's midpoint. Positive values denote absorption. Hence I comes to -0.1 A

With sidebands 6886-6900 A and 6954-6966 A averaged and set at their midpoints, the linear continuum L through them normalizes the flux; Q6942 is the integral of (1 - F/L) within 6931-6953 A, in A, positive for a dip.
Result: 0.7 A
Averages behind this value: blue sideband 12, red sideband 12.3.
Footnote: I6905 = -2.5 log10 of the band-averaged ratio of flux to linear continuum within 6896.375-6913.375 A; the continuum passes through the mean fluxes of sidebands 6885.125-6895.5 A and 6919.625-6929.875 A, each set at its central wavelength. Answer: 0.04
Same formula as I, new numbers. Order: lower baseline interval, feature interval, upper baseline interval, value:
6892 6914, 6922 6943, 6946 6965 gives 0.2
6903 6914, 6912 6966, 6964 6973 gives -0.3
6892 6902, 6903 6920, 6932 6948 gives 0.1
